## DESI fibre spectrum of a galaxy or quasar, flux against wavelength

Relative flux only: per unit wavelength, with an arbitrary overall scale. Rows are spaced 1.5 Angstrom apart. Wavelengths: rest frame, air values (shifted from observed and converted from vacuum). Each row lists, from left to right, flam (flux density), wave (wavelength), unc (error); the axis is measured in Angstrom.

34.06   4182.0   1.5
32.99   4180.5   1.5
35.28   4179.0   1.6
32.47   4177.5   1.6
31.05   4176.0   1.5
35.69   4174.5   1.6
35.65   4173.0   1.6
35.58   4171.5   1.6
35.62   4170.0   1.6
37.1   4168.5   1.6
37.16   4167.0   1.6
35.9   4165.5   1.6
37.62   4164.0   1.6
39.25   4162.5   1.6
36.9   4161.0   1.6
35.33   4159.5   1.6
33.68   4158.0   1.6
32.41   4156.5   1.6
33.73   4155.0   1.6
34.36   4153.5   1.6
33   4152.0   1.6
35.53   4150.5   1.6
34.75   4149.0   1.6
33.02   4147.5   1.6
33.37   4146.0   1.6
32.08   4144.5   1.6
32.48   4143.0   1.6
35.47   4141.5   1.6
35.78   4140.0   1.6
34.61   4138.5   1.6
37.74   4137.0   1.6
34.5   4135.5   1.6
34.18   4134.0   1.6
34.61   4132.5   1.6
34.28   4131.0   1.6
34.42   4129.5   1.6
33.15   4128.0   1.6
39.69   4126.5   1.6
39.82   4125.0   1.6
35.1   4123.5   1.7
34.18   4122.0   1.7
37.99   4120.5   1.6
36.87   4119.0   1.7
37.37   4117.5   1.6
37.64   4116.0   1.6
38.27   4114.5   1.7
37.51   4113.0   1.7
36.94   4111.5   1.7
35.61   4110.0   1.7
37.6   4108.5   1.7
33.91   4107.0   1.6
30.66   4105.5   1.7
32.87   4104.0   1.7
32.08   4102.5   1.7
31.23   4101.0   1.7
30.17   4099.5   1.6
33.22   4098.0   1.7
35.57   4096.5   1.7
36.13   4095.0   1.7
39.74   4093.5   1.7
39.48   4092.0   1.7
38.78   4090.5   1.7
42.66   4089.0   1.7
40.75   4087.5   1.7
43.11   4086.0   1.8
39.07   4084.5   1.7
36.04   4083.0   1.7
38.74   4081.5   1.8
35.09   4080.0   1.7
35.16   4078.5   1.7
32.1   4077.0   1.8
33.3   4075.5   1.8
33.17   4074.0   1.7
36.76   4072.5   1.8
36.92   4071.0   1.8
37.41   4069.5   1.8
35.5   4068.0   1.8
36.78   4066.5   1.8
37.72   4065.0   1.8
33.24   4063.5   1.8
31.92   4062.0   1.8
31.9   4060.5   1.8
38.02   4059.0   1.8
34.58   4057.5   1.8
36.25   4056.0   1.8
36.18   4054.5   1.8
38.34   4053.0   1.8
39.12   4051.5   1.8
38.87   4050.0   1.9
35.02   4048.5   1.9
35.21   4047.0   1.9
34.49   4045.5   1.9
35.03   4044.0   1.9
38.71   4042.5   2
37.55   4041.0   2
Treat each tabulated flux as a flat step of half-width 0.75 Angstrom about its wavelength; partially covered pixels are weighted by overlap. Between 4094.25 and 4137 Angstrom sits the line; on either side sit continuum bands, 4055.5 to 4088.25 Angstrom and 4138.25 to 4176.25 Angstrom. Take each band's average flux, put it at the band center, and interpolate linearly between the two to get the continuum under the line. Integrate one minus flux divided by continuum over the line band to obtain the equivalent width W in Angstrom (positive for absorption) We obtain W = 0.3 Angstrom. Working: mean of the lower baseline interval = 36.1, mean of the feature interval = 35.2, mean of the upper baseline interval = 34.9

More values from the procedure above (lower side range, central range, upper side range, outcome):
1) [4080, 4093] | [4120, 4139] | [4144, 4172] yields 0.61 Angstrom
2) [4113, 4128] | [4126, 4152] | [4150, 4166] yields 1.19 Angstrom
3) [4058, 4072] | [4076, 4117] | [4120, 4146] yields -1.07 Angstrom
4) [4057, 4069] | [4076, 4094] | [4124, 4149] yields -1.70 Angstrom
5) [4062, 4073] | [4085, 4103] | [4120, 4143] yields -0.59 Angstrom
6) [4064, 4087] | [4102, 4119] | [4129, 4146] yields -0.12 Angstrom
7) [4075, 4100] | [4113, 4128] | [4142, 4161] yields -0.77 Angstrom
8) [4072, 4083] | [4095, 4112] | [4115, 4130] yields 1.07 Angstrom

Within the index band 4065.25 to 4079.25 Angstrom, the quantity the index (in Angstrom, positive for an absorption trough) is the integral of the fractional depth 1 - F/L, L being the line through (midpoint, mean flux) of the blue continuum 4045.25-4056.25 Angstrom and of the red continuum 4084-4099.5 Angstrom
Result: 0.9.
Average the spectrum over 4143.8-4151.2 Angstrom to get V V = 33.7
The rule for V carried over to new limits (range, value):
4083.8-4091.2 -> 40.9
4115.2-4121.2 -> 37.5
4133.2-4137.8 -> 35.5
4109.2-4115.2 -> 37.1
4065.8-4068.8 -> 36.2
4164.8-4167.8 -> 36.6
